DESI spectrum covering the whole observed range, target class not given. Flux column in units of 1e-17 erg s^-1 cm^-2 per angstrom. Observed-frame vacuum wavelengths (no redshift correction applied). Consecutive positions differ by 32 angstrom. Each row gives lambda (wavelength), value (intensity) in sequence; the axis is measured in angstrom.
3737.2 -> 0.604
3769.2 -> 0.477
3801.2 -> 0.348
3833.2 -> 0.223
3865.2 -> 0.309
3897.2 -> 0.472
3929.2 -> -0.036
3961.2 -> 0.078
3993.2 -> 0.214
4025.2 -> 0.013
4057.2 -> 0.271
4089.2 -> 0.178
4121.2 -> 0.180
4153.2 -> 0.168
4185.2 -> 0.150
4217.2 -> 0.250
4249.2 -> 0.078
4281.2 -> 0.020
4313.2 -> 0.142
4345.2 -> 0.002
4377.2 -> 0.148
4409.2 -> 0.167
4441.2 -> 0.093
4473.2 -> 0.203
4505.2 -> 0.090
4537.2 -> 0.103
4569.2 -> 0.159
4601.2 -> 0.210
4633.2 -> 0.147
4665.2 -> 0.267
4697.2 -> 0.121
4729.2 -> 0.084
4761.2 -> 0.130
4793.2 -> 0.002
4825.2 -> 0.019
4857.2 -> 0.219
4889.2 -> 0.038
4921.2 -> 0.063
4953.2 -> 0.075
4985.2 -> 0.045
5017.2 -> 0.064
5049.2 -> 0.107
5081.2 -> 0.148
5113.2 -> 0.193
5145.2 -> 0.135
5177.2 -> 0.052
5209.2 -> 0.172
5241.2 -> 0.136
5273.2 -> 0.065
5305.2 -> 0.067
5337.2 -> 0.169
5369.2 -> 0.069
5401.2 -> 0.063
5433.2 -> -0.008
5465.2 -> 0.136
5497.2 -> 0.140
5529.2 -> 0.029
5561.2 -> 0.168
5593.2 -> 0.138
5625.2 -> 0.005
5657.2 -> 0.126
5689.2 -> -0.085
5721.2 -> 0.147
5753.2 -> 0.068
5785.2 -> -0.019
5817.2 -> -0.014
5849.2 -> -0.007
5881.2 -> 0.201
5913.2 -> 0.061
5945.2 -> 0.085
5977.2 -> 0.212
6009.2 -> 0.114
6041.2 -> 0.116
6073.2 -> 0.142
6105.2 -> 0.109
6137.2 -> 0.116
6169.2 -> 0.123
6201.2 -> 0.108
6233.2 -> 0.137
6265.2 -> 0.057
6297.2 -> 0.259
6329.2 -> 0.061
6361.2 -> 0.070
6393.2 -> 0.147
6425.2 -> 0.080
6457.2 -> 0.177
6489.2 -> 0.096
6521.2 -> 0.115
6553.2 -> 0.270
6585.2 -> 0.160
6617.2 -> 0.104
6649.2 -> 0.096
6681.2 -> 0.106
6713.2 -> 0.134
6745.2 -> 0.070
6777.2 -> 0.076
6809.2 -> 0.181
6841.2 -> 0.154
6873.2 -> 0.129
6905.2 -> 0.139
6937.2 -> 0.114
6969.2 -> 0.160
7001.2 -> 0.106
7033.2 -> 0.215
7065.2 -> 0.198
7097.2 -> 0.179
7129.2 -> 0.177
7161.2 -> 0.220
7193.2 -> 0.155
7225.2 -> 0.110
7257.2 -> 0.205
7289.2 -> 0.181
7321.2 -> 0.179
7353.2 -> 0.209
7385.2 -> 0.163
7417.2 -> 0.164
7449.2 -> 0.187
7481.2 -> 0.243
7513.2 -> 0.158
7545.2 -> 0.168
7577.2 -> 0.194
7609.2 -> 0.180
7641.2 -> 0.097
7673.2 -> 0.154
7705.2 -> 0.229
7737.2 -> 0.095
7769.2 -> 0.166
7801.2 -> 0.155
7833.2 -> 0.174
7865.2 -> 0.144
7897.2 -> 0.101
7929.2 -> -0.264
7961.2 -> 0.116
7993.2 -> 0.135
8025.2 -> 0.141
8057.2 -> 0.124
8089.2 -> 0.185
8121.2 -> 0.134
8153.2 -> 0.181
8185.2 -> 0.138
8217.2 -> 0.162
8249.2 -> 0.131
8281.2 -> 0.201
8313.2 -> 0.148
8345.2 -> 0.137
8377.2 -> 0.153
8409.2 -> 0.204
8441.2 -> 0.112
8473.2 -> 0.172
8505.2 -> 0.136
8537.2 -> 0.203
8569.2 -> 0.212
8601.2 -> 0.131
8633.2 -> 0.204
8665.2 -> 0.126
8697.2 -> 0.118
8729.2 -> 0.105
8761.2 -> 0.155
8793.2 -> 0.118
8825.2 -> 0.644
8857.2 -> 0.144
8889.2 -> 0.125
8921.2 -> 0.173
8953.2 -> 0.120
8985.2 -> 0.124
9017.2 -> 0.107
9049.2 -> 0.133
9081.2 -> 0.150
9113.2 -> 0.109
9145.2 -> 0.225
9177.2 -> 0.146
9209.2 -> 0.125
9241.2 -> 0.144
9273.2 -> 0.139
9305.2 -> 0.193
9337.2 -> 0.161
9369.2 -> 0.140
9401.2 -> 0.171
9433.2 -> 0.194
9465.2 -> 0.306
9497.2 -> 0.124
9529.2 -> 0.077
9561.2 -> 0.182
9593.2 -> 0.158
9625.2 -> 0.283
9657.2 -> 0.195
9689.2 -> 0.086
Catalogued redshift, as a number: 0.76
